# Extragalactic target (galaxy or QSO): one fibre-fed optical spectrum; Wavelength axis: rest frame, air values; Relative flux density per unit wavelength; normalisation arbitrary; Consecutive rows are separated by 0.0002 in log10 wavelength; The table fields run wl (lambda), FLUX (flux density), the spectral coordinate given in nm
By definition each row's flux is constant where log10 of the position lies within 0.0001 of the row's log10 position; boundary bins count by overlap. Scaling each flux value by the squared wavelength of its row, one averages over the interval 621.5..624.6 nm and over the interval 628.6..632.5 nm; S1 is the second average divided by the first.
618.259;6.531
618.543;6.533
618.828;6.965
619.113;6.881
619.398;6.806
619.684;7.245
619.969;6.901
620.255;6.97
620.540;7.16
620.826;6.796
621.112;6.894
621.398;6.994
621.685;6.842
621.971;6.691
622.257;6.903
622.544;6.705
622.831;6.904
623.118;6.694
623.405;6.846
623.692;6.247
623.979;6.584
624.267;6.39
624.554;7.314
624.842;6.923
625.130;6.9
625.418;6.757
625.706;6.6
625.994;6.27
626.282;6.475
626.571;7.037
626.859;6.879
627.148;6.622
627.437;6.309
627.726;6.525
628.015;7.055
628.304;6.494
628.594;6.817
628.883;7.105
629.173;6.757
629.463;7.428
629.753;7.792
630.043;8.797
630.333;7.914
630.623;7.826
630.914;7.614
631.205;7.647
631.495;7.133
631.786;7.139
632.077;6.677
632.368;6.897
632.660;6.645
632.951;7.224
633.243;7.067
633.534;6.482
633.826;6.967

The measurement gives 1.13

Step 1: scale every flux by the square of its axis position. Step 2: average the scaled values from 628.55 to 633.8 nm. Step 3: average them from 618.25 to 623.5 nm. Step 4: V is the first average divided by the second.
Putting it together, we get 1.10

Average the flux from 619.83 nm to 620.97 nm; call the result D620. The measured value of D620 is 6.96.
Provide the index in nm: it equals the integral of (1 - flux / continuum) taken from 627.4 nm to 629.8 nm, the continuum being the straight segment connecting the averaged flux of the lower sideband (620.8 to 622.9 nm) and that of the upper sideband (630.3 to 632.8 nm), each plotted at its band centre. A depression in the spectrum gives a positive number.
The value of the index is 0.072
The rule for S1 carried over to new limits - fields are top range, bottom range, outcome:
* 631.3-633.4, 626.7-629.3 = 1.05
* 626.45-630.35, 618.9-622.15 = 1.05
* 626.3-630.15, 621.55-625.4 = 1.05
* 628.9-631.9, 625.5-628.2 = 1.16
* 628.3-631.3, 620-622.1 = 1.12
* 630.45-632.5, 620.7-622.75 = 1.10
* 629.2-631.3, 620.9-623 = 1.17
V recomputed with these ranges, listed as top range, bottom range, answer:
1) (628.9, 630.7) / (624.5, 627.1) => 1.15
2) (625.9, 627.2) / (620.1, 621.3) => 0.98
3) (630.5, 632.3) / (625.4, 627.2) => 1.12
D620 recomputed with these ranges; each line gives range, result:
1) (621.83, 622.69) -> 6.77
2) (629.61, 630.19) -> 8.3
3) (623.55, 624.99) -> 6.69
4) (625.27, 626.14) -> 6.55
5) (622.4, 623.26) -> 6.76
